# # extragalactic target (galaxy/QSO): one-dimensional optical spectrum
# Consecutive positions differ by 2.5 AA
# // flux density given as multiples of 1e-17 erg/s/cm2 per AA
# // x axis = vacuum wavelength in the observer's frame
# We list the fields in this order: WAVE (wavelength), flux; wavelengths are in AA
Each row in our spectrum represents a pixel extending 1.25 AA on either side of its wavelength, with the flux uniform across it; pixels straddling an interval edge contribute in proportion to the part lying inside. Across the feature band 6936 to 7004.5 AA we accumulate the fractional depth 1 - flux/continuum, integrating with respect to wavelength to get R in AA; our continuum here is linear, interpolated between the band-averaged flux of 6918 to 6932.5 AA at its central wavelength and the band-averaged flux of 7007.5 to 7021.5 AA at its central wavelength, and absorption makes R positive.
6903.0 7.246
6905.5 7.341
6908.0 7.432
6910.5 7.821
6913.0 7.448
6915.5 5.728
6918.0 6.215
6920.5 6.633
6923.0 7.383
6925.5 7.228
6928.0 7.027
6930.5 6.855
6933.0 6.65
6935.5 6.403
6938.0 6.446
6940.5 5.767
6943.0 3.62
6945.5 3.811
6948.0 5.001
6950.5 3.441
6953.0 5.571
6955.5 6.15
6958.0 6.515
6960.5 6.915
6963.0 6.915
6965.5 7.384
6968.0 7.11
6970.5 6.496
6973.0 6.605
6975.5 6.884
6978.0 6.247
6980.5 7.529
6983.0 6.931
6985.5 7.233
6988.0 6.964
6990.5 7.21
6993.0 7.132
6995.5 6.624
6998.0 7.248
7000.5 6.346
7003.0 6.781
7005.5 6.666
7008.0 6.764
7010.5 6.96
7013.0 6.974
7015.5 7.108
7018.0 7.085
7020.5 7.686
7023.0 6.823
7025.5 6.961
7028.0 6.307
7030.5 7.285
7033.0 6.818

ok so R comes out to 6.8 AA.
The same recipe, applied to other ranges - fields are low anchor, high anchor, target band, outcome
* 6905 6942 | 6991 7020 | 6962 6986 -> -0.21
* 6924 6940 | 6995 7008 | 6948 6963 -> 2.17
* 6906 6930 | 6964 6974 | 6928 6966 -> 6.06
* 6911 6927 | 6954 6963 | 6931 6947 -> 2.84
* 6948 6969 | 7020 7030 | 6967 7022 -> -3.07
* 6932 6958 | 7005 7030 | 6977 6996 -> -2.28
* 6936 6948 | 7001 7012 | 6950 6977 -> -4.01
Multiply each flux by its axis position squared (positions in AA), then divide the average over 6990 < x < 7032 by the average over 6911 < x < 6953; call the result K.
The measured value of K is 1.18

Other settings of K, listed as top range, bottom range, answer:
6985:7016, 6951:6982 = 1.05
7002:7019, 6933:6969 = 1.21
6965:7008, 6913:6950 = 1.16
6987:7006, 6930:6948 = 1.26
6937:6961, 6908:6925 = 0.77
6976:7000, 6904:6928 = 1.02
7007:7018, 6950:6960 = 1.25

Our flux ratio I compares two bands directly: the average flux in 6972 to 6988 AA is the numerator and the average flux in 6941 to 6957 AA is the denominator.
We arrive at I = 1.48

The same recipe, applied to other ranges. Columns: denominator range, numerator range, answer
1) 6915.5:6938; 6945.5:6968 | 0.88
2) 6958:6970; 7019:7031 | 1.00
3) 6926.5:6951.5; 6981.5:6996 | 1.27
